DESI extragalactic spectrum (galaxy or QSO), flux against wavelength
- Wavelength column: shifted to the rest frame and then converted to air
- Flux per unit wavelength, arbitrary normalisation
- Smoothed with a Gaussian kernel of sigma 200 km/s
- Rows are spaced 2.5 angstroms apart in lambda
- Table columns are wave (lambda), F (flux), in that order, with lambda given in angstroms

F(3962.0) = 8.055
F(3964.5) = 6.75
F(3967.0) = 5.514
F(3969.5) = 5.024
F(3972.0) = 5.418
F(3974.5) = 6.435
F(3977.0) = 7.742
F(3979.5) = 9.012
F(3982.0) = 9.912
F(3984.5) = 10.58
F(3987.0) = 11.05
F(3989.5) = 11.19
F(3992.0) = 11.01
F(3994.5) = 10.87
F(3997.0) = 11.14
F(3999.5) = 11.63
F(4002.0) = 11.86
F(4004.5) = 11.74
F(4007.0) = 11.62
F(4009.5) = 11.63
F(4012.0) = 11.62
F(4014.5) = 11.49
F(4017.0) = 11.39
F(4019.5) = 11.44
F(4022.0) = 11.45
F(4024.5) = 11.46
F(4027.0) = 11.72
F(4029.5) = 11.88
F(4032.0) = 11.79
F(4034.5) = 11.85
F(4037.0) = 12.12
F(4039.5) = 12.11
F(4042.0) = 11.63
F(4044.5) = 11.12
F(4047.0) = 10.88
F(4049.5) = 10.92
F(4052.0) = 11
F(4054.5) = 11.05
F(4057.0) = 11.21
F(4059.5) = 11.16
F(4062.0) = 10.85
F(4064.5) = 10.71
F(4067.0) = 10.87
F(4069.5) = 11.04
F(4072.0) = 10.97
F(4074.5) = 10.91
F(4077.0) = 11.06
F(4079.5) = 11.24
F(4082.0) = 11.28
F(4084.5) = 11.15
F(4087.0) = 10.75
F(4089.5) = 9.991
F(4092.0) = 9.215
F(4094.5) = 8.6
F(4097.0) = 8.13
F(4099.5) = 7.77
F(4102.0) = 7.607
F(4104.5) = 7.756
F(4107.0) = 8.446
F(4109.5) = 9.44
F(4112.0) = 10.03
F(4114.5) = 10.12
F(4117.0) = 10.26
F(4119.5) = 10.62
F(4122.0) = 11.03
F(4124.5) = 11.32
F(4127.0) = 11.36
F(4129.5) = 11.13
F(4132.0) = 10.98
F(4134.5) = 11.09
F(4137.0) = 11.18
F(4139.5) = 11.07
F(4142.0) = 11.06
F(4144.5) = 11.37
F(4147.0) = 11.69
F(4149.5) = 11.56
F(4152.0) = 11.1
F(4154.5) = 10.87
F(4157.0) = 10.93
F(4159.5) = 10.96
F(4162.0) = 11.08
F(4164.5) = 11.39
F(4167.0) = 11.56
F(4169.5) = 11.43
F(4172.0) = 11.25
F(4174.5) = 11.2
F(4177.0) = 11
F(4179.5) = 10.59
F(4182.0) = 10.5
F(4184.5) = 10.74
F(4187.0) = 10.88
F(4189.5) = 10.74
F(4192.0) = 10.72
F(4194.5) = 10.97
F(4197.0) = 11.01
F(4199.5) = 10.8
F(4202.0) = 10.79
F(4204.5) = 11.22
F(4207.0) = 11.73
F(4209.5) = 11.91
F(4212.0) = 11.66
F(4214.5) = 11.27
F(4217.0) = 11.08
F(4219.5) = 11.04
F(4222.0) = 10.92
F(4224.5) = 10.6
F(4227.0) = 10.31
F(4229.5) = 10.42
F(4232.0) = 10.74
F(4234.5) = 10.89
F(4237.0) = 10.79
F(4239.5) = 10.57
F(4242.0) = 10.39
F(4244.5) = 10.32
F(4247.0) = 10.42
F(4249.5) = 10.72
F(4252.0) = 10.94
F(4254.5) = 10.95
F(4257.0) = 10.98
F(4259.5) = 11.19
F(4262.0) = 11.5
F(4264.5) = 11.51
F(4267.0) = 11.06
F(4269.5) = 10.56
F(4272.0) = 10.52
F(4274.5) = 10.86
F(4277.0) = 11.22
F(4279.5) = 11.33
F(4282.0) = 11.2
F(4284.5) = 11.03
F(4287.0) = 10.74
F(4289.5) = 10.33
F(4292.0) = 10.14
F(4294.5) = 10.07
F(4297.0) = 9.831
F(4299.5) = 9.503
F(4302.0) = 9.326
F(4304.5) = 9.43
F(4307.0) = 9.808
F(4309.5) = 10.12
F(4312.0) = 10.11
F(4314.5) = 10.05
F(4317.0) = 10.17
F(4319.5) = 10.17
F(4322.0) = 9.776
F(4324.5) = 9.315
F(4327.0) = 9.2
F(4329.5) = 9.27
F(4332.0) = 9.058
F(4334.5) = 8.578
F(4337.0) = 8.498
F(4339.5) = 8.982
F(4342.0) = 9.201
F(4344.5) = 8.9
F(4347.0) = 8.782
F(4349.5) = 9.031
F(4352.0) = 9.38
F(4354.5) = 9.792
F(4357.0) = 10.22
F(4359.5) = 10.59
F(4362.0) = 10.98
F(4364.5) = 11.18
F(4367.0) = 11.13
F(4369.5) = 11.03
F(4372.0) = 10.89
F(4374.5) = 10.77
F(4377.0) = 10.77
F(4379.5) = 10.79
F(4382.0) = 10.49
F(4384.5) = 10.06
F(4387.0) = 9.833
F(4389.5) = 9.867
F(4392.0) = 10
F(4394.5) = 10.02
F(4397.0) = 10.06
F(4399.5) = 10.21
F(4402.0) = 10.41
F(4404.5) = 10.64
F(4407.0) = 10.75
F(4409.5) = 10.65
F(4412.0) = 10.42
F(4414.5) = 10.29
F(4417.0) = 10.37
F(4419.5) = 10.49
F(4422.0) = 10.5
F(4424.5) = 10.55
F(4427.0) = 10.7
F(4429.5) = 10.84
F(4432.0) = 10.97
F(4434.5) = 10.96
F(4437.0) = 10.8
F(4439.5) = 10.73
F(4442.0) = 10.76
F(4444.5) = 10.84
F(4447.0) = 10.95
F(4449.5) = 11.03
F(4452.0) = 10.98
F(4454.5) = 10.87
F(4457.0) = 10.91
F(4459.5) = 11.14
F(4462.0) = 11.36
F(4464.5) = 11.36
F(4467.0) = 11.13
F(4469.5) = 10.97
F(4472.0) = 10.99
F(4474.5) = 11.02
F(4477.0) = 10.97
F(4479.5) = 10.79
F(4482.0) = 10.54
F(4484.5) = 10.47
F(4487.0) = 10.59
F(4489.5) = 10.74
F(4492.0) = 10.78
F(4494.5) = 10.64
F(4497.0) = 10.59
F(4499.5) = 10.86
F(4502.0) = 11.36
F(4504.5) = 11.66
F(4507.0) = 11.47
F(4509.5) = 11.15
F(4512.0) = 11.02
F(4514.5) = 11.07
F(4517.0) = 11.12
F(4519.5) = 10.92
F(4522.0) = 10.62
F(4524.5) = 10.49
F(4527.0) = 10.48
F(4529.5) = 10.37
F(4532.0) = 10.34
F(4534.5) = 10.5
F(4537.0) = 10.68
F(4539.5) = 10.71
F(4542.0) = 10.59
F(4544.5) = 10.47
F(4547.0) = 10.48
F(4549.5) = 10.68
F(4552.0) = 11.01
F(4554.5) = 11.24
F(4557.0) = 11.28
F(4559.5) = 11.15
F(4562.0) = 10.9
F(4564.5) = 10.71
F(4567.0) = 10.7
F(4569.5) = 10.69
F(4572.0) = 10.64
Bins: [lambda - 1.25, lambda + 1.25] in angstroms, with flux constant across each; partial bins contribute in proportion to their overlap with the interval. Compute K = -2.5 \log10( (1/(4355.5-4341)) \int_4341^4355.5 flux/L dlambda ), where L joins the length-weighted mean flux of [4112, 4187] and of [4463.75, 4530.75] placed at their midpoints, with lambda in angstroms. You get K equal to 0.19 mag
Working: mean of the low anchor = 11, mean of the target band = 9.17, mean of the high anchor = 10.9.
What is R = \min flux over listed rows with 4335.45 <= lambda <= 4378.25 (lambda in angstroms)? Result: 8.498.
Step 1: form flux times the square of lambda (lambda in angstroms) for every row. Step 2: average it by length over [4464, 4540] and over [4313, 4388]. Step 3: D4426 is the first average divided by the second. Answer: 1.17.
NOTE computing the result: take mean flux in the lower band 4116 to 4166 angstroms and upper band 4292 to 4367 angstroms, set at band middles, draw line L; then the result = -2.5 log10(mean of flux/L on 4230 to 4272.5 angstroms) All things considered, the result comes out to -0.06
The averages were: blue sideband 11.1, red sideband 9.67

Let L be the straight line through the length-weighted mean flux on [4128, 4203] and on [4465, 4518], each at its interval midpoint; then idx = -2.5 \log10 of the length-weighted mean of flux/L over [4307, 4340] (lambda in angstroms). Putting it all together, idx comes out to 0.16 mag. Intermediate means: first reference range 11.1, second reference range 11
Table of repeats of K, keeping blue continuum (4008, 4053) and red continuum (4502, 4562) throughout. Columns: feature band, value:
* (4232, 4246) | 0.065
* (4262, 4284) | 0.014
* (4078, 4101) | 0.171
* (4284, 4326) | 0.123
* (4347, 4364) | 0.117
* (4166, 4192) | 0.035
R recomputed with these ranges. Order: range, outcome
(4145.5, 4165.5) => 10.87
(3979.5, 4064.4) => 9.012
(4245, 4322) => 9.326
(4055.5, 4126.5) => 7.607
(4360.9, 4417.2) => 9.833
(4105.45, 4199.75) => 8.446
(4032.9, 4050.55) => 10.88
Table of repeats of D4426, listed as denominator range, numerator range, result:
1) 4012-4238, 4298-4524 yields 1.10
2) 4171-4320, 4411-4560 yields 1.13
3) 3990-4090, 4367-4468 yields 1.13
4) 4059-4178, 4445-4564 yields 1.23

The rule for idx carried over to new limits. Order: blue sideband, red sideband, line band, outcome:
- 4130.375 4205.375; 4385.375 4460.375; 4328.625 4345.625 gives 0.20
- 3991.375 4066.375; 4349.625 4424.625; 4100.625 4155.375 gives 0.06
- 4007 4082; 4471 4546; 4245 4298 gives 0.03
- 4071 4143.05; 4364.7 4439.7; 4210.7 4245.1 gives -0.05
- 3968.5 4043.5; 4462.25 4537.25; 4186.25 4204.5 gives -0.01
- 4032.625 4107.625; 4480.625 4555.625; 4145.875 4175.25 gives -0.07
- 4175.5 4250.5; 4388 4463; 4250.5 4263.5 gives -0.03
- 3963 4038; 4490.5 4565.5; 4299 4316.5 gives 0.09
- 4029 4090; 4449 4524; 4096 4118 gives 0.25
